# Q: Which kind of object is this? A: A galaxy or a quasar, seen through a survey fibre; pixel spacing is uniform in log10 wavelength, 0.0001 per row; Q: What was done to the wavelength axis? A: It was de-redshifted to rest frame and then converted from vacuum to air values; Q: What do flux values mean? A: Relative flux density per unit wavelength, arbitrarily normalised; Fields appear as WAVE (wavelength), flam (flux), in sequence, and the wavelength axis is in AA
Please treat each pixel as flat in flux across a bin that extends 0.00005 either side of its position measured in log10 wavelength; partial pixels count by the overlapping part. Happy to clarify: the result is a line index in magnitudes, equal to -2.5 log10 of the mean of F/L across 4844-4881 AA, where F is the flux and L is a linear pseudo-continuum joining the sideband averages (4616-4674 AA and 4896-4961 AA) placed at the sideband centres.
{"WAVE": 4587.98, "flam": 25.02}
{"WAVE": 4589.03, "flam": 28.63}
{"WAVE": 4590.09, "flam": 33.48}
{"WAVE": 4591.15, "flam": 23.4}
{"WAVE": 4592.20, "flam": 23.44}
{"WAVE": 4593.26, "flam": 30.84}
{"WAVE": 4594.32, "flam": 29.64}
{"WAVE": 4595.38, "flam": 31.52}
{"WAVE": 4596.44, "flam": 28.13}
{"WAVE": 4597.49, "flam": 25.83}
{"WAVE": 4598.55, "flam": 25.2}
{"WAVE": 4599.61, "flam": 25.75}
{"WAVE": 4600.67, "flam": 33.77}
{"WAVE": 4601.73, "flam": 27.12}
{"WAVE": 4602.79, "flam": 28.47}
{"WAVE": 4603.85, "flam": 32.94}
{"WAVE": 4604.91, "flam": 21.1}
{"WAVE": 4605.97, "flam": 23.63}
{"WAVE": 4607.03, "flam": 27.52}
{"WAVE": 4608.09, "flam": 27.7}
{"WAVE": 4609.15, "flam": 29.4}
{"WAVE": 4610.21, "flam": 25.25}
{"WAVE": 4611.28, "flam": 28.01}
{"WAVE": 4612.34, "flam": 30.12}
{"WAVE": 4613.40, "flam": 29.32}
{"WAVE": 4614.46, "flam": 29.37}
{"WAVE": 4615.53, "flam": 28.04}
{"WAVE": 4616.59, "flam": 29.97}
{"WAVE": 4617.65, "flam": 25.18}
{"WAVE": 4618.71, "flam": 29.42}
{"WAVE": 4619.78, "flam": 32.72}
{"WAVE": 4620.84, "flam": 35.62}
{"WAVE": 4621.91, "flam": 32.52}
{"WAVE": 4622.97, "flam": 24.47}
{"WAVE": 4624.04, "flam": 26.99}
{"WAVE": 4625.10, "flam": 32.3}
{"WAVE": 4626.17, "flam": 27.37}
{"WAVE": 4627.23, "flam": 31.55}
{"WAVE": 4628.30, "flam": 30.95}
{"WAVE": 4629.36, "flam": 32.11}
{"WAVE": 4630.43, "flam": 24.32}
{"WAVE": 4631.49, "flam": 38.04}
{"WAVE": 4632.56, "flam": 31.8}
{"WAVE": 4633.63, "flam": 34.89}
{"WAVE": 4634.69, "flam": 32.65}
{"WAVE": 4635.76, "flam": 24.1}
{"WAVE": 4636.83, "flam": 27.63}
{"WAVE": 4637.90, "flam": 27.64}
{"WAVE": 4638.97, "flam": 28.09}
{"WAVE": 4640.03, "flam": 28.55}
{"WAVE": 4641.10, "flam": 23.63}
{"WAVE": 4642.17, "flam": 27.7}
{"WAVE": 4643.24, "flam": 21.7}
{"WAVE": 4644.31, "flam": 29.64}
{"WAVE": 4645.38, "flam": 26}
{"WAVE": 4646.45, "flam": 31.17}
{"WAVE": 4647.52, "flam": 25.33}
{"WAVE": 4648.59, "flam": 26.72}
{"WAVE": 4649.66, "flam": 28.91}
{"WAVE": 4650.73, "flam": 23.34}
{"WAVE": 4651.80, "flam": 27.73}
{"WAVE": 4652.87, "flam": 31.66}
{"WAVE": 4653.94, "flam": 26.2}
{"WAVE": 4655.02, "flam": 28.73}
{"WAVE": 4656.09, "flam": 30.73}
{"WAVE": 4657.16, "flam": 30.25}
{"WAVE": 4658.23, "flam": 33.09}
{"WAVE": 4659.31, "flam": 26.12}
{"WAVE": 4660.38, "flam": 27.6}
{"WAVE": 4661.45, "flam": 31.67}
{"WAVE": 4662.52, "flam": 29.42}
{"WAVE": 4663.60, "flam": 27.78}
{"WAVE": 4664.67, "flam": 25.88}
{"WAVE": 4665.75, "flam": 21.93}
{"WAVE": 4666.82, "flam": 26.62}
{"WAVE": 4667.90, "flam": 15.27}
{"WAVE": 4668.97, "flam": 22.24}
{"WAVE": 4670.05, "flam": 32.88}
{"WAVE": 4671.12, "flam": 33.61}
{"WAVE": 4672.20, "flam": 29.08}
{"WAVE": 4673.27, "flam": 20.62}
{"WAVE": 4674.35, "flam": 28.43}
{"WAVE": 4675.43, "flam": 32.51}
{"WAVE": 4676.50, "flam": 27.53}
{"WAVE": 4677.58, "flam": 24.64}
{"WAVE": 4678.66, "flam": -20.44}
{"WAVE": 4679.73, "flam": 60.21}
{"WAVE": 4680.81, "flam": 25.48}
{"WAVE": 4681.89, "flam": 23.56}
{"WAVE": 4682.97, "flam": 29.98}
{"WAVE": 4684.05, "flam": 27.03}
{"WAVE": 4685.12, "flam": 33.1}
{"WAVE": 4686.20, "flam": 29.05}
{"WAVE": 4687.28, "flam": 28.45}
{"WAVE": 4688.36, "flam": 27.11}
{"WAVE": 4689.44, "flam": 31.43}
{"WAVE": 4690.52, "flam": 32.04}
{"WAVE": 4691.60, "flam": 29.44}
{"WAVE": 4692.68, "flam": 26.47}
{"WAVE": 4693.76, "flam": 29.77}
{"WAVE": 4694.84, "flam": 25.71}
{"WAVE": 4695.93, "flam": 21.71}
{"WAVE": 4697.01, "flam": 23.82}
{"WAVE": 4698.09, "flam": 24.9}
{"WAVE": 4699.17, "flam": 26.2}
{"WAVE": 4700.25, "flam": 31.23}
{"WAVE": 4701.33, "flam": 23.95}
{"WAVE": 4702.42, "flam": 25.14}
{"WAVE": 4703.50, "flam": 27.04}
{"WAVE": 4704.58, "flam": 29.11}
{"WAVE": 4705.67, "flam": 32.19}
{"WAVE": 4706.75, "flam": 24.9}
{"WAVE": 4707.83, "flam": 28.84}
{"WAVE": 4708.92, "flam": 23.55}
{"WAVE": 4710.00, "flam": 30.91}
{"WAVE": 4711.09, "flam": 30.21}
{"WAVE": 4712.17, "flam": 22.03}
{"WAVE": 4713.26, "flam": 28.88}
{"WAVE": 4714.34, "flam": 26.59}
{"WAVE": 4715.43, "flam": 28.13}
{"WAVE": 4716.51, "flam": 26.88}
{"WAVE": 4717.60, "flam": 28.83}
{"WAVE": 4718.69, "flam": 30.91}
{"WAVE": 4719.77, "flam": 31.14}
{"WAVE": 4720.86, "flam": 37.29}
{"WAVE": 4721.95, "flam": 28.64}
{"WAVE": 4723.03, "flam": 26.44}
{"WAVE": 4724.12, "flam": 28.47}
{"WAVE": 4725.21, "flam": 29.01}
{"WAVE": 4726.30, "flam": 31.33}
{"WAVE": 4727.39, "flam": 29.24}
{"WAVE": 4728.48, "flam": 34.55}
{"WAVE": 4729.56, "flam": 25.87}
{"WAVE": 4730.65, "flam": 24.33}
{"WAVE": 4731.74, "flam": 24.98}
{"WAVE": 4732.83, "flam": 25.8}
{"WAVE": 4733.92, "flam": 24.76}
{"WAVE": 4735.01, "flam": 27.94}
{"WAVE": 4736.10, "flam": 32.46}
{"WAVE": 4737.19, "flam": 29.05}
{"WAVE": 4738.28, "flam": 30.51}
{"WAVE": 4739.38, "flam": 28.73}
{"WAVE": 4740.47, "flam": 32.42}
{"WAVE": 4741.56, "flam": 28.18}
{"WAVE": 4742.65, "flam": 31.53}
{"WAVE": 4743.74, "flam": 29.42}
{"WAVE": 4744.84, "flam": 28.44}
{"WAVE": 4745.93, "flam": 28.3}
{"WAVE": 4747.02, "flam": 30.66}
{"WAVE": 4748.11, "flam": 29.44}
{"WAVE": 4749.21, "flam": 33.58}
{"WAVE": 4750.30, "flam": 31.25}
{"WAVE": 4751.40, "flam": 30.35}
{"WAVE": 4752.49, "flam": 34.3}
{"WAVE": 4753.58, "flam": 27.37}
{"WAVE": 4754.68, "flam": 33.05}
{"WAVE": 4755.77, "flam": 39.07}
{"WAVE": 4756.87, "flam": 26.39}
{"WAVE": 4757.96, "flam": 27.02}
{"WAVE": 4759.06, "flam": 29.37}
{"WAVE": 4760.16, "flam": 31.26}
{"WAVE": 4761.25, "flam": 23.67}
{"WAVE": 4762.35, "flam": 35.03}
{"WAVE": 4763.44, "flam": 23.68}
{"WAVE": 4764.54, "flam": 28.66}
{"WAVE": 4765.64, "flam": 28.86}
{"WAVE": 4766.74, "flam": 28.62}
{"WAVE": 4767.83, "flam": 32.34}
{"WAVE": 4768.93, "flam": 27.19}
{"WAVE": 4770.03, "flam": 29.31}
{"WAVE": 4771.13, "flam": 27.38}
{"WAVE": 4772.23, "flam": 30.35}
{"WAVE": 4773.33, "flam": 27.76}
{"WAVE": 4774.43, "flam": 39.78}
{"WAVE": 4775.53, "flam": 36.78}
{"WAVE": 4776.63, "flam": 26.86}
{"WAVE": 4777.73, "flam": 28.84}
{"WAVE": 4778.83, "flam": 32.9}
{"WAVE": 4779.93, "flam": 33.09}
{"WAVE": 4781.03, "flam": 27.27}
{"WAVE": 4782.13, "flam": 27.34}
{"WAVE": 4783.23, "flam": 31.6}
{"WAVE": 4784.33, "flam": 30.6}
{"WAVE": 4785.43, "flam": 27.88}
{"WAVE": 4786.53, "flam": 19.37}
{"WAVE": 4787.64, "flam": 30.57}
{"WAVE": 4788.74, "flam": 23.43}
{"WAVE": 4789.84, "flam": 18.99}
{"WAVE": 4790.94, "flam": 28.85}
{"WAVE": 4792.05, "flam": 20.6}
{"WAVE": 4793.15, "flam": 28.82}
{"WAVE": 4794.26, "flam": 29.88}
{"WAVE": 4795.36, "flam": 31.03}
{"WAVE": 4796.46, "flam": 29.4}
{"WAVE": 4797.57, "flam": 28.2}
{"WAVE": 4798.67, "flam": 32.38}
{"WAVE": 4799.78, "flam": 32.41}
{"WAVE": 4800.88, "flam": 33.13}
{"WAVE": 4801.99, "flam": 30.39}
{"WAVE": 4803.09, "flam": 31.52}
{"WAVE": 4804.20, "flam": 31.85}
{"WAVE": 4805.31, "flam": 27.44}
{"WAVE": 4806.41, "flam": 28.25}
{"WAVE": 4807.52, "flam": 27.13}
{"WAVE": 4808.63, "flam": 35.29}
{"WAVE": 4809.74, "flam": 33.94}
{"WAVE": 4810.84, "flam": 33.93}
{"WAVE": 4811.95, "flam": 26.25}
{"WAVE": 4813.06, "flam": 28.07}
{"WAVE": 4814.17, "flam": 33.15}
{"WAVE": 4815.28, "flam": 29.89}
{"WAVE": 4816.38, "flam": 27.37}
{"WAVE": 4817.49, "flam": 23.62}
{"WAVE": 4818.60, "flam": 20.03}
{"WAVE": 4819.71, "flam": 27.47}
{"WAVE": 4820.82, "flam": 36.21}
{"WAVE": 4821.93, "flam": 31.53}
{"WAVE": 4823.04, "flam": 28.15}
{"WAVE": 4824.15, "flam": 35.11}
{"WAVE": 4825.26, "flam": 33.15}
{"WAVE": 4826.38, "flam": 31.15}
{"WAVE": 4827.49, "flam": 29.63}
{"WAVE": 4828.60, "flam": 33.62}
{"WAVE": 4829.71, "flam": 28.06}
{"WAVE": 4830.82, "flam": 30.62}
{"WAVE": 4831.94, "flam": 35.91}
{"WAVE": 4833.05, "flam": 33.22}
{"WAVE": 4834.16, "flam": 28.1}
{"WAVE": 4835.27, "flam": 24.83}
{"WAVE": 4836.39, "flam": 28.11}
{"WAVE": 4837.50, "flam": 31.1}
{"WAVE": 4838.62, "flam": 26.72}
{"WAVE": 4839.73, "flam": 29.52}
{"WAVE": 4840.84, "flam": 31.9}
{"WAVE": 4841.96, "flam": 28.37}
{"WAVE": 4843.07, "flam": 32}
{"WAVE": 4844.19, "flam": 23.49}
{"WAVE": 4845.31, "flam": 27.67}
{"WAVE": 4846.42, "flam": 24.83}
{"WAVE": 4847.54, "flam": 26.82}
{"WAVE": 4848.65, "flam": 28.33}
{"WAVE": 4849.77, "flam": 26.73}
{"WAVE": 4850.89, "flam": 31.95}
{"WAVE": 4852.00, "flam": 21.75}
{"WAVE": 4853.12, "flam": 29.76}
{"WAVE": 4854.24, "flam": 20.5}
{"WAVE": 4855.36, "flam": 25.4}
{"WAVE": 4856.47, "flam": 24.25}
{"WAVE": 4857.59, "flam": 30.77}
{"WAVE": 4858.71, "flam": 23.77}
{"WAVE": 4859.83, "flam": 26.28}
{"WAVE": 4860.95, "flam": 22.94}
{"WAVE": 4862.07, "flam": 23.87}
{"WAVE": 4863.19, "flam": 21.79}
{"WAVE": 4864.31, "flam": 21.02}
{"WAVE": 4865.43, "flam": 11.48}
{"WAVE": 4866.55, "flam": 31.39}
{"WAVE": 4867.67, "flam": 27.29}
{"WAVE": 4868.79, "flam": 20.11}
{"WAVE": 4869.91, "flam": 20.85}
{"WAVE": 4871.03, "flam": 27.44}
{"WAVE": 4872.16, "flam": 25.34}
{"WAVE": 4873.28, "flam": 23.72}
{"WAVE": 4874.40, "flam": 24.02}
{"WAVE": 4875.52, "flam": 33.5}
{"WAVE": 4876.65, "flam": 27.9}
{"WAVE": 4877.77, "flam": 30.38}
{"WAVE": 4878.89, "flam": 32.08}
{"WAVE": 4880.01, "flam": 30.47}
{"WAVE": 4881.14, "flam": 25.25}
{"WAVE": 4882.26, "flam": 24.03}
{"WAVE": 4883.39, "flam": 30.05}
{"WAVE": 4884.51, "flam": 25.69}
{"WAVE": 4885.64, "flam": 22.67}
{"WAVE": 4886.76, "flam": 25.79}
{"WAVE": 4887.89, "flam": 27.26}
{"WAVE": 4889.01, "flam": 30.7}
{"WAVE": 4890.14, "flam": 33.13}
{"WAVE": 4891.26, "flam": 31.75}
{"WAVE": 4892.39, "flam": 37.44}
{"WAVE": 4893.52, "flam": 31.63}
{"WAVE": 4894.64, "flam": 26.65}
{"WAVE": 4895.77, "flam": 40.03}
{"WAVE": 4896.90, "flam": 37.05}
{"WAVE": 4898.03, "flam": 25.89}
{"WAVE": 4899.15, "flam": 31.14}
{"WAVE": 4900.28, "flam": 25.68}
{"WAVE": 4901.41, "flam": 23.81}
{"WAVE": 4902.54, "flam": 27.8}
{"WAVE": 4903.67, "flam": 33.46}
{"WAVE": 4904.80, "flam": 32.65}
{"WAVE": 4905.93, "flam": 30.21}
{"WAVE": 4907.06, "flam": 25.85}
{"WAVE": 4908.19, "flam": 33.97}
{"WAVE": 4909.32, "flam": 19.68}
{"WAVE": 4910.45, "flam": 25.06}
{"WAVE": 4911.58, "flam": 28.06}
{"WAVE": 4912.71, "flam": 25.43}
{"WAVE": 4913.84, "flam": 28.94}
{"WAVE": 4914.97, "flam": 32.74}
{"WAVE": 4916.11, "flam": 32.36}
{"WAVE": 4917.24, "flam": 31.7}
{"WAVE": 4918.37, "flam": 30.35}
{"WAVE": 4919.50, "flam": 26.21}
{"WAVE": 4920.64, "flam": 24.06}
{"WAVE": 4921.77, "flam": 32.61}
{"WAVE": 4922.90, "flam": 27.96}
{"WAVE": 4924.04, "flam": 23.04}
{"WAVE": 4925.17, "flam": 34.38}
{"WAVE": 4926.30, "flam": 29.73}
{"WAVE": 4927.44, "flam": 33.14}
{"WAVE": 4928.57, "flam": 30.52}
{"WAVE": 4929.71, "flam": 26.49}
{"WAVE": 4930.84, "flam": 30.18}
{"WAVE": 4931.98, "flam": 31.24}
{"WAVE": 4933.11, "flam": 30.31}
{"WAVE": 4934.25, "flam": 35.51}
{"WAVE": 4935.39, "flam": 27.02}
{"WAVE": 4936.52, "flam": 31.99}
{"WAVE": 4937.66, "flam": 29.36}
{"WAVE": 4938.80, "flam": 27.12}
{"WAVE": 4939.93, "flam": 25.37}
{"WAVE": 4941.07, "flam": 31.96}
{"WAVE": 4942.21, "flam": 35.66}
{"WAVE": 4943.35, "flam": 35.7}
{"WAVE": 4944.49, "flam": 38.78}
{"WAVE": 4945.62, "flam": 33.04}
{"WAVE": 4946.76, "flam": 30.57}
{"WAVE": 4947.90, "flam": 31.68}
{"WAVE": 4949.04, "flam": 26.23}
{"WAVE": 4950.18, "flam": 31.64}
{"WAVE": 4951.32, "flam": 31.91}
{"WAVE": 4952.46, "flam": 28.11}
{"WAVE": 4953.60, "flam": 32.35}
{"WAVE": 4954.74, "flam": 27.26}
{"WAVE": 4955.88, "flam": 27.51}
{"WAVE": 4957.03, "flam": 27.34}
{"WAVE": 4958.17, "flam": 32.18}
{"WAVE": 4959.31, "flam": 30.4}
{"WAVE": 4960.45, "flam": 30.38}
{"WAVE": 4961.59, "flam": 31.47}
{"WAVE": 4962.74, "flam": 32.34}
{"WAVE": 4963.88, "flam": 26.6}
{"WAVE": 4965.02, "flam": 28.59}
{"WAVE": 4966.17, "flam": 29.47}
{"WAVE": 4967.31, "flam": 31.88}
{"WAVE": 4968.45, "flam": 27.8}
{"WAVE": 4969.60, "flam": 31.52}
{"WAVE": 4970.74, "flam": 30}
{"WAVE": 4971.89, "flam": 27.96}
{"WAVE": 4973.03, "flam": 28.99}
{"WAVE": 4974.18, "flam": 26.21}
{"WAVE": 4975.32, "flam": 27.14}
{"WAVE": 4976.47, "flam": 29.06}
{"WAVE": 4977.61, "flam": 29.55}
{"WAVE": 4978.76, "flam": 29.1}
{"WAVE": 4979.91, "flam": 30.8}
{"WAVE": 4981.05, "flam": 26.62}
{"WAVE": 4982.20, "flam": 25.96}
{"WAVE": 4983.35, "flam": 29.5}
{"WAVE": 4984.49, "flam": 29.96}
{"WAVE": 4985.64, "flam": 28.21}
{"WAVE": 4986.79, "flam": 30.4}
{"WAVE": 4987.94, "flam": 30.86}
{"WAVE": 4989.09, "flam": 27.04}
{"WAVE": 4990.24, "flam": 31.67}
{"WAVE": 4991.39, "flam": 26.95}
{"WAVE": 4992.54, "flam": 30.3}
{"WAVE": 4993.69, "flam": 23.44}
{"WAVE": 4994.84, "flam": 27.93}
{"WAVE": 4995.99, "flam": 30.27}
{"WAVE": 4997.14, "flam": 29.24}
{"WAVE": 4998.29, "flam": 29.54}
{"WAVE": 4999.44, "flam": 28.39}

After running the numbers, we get 0.15 mag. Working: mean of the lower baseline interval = 28.4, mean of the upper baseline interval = 29.9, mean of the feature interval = 25.7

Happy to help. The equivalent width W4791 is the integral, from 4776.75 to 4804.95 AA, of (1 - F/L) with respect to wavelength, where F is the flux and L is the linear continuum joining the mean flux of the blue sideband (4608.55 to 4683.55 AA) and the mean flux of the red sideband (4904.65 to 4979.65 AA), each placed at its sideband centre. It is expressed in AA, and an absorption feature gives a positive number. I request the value 0.1 AA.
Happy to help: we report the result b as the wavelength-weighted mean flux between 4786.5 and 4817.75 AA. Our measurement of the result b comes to 29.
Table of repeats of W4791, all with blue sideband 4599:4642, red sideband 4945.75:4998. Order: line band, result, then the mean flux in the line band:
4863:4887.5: 2.97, 25.6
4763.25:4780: -0.64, 30.2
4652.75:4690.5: 2.07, 27.4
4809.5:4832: -0.79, 30.2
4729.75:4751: 0.05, 29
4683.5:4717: 1.65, 27.6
